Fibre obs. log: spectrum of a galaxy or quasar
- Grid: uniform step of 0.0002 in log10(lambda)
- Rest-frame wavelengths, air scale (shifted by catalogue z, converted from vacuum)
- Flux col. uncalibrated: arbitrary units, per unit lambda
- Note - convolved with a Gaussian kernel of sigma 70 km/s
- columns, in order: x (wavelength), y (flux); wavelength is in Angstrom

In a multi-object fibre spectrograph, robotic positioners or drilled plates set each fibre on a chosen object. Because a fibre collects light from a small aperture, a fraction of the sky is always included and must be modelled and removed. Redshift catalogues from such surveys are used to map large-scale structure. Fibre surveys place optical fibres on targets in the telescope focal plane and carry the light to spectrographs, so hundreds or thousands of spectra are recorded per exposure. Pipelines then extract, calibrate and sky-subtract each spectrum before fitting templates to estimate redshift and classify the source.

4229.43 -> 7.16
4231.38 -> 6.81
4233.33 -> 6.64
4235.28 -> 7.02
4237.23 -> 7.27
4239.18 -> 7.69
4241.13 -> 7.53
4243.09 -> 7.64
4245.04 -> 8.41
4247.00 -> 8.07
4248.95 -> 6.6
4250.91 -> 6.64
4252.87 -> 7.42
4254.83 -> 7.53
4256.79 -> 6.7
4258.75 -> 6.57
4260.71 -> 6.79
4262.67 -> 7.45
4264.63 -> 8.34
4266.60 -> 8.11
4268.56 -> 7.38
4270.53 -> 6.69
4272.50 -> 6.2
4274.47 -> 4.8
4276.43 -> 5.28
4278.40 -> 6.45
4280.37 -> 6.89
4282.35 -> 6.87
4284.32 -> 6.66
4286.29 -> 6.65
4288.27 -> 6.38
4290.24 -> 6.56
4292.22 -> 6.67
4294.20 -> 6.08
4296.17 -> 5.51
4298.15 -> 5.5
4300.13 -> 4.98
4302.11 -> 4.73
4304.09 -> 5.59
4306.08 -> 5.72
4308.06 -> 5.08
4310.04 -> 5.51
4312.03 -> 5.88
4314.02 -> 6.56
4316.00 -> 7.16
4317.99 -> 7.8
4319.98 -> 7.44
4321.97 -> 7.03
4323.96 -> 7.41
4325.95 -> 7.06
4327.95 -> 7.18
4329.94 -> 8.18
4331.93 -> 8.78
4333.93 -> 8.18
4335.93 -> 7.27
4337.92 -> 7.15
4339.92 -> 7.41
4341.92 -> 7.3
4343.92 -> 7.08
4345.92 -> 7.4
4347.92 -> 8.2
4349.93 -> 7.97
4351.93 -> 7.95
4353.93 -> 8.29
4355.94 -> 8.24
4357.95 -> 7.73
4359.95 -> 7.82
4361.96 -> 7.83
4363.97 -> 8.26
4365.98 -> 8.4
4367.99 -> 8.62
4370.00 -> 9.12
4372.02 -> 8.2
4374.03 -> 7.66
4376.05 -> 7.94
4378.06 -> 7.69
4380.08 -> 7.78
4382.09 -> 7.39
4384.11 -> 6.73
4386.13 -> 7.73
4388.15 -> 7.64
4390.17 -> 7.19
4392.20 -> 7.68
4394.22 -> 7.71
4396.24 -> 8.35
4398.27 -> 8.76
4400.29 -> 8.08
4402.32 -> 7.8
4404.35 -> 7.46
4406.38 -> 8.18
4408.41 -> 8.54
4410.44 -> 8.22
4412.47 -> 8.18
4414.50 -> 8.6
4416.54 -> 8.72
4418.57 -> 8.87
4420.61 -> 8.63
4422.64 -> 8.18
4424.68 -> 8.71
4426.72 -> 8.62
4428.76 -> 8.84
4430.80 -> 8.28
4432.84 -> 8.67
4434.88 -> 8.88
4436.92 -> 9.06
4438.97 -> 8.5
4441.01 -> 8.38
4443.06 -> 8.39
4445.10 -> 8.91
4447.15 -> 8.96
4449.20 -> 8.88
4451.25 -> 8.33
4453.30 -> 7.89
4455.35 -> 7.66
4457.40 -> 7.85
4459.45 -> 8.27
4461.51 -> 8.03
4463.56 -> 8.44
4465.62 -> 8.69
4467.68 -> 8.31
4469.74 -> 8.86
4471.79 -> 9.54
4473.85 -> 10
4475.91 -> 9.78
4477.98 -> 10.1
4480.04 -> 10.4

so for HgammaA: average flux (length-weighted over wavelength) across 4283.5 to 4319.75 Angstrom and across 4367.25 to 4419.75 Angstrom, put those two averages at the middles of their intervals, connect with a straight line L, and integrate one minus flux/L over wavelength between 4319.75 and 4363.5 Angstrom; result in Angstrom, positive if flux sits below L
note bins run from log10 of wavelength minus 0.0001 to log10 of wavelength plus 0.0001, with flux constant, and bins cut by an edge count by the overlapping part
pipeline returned -4.8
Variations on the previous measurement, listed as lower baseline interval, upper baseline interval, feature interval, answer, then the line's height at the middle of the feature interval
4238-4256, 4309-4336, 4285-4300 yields 2.5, 7.34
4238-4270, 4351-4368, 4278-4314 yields 7.9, 7.69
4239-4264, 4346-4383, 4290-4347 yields 7.8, 7.75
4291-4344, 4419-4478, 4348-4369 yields -2.4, 7.29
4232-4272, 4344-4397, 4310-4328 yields 1.6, 7.64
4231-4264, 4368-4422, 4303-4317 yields 3.1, 7.58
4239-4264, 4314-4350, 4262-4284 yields 1.8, 7.37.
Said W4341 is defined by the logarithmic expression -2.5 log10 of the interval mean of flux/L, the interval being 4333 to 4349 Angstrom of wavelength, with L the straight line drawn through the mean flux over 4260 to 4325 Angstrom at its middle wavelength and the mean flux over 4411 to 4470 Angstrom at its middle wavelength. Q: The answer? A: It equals -0.06 mag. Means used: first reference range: 6.43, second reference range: 8.5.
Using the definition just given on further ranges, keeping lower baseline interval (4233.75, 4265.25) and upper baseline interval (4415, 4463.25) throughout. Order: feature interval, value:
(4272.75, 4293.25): 0.19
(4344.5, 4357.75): 0.00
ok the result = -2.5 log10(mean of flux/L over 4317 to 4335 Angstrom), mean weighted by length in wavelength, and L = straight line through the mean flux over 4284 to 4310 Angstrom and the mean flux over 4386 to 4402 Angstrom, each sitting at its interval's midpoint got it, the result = -0.189 mag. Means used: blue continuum 5.82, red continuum 7.9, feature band 7.67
